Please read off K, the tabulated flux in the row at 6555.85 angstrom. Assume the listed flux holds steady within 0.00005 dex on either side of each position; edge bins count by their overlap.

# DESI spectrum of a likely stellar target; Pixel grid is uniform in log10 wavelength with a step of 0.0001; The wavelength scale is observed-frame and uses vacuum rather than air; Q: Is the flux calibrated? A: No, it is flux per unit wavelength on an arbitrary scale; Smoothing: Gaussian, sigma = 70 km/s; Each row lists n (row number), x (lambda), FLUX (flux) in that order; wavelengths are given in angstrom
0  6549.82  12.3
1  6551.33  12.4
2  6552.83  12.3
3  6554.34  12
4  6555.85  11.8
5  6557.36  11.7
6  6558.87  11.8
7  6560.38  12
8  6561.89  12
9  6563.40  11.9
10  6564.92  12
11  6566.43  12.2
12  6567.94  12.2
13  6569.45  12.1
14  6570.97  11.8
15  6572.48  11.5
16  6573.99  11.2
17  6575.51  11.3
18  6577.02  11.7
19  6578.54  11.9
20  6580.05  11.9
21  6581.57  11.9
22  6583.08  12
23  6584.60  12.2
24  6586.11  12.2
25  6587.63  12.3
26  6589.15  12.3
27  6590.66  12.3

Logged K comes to 11.8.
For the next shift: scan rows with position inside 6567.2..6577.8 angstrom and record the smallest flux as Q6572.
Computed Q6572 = 11.2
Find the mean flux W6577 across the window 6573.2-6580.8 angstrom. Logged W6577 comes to 11.6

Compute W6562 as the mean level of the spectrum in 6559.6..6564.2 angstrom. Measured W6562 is 11.9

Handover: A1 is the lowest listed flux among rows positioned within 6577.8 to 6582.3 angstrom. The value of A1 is 11.9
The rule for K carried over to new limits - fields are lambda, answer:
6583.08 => 12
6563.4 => 11.9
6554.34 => 12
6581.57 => 11.9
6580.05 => 11.9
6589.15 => 12.3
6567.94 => 12.2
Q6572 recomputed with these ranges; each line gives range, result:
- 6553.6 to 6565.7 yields 11.7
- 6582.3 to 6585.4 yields 12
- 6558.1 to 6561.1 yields 11.8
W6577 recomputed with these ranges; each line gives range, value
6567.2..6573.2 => 11.9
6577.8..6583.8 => 11.9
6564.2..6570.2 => 12.1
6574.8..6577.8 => 11.5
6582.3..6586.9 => 12.1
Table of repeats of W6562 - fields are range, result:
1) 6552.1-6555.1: 12.1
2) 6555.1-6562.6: 11.9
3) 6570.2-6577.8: 11.5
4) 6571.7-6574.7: 11.4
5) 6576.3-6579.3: 11.8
